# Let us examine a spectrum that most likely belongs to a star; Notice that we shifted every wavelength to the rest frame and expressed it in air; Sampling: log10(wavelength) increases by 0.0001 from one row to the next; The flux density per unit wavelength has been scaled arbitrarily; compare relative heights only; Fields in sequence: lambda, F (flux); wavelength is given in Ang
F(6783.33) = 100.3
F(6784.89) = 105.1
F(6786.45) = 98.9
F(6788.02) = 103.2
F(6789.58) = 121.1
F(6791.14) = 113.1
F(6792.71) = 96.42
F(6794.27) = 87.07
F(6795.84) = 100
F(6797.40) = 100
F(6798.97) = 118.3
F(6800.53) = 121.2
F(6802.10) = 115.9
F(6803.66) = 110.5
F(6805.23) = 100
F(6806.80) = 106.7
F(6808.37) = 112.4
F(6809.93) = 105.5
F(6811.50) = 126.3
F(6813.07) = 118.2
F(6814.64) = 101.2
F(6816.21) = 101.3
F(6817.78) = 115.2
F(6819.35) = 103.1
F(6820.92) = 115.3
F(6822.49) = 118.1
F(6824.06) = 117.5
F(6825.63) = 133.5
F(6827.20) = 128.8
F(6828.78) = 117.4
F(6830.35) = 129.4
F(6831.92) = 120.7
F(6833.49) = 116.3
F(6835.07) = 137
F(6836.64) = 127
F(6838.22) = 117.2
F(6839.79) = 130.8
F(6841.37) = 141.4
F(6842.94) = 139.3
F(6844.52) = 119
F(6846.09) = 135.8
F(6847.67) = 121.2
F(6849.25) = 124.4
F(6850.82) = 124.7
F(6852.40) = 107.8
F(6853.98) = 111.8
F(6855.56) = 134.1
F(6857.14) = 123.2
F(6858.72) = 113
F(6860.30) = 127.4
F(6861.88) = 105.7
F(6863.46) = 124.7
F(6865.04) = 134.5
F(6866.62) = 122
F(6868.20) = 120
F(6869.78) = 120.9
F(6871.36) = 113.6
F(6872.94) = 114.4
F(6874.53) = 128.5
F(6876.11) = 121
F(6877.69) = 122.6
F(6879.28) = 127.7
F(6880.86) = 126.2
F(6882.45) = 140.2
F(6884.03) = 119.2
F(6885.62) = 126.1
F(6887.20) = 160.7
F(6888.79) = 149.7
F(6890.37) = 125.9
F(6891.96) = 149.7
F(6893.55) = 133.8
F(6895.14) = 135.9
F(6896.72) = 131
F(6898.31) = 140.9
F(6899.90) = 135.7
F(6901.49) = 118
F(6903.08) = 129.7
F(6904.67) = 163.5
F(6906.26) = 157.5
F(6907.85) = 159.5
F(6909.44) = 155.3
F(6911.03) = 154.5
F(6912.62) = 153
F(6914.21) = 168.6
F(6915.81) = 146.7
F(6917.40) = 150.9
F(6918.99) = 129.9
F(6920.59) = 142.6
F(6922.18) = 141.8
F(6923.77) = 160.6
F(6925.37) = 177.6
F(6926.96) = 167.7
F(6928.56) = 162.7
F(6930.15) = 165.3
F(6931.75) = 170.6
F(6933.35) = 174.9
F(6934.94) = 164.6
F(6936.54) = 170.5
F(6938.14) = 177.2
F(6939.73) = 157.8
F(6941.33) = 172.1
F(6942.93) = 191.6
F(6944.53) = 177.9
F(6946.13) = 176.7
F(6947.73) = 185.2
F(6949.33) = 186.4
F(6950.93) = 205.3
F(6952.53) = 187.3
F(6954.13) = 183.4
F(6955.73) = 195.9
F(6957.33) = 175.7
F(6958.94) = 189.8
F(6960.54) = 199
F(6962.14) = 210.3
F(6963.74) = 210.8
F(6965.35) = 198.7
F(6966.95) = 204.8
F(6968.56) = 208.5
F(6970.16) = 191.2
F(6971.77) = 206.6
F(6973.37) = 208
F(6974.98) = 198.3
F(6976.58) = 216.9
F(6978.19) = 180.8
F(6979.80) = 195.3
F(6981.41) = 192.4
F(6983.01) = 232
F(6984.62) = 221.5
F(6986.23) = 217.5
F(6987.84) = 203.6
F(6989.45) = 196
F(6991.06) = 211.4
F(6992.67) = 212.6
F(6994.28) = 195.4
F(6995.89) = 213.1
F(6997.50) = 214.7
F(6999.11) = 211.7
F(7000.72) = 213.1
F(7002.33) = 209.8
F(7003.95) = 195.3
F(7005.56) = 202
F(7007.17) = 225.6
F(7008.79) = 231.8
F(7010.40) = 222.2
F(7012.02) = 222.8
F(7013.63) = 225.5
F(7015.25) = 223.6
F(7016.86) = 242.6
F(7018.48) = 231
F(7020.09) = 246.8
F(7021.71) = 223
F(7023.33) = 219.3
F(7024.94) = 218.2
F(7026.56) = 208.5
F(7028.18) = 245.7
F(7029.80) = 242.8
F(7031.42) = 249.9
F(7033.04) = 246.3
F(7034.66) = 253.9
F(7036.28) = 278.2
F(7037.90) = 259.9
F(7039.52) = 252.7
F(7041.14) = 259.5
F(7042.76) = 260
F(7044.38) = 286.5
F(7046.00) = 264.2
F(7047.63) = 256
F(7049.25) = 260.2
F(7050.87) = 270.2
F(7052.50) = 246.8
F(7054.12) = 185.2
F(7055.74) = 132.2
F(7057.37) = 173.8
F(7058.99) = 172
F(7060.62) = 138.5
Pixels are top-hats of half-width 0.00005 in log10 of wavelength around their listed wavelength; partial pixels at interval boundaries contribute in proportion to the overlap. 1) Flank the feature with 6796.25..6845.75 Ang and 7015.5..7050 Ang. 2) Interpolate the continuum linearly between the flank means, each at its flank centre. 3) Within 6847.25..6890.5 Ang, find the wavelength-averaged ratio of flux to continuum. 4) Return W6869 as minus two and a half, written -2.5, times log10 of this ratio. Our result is 0.18 mag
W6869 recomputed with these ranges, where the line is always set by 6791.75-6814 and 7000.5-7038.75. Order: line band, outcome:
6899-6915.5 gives 0.13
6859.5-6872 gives 0.19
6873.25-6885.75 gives 0.20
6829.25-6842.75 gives -0.01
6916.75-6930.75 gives 0.14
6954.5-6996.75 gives 0.02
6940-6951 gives 0.04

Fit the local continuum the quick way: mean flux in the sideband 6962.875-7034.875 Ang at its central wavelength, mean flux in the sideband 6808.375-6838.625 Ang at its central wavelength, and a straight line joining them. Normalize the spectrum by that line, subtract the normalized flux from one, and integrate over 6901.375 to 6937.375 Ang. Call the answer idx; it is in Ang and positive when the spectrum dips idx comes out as 3.2 Ang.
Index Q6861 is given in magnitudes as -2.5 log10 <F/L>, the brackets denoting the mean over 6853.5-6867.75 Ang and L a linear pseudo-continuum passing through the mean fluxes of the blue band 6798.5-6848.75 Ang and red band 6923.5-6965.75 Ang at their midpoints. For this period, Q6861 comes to 0.137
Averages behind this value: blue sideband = 119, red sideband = 181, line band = 122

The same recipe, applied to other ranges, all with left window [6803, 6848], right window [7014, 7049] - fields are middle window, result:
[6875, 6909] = 0.172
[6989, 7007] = 0.089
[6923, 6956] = 0.079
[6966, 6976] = 0.030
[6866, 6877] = 0.225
